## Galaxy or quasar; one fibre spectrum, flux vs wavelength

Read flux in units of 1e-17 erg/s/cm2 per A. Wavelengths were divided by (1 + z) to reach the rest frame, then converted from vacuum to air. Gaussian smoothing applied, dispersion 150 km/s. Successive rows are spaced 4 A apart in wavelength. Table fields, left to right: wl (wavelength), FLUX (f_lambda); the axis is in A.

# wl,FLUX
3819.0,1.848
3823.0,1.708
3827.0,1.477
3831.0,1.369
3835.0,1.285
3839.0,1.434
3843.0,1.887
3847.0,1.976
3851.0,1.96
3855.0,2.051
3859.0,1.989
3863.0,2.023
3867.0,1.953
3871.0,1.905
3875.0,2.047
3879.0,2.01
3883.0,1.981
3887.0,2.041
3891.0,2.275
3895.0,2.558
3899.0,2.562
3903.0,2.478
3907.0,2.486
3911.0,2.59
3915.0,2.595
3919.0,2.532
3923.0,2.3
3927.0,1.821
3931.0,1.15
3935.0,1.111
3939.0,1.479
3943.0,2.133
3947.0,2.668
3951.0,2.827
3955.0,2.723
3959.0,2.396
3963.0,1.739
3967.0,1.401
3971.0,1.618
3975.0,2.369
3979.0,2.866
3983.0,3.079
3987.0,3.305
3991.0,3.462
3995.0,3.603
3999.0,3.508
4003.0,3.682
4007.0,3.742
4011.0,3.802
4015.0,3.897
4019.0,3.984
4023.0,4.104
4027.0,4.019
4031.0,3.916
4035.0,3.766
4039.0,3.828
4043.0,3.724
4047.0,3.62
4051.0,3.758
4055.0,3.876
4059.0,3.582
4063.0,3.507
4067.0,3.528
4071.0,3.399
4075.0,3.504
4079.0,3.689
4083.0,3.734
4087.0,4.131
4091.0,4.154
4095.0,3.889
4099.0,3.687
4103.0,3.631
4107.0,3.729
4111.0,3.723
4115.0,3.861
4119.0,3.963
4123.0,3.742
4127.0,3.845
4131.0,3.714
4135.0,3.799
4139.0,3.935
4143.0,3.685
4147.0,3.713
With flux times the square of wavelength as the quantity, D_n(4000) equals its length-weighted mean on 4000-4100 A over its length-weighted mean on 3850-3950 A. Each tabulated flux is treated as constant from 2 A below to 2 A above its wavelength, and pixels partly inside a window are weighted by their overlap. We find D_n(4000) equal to 1.93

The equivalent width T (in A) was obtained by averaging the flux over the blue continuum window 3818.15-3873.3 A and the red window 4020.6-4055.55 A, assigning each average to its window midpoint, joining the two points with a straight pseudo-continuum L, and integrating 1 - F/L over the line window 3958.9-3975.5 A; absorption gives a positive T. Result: 6.9 A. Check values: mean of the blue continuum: 1.78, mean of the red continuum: 3.85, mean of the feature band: 1.81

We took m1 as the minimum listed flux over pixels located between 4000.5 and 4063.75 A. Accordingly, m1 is 3.507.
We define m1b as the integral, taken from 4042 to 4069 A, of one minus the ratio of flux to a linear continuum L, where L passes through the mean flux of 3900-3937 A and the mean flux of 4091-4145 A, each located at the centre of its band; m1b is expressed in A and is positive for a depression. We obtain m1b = -3.1 A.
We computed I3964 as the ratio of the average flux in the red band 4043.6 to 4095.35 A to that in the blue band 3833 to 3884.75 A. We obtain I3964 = 1.97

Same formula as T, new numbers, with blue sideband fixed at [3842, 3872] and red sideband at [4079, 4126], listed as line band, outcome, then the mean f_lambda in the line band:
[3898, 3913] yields -1.20 A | 2.53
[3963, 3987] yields 4.77 A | 2.31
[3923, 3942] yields 7.59 A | 1.53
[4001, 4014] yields -2.67 A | 3.75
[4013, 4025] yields -2.98 A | 4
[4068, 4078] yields 0.35 A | 3.48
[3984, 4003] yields -2.92 A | 3.47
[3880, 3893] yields 0.62 A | 2.09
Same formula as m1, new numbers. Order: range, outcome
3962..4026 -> 1.401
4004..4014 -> 3.742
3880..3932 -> 1.15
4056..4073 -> 3.399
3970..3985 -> 1.618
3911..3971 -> 1.111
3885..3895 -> 2.041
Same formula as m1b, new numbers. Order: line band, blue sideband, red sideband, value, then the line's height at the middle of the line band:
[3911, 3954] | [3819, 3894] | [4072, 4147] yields 5.94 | 2.44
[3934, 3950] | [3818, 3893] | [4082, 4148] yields 3.59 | 2.51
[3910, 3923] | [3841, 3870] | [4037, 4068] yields -0.14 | 2.5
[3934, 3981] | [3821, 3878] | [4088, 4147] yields 8.61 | 2.61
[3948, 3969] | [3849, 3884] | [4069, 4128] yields 3.51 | 2.7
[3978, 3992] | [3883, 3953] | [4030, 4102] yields -1.35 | 2.9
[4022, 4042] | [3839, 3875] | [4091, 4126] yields -4.16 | 3.24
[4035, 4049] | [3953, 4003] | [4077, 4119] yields -1.80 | 3.31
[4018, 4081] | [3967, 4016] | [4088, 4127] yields -4.51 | 3.49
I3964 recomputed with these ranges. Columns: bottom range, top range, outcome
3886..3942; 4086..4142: 1.79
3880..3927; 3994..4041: 1.62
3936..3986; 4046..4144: 1.65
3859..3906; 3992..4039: 1.76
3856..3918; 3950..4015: 1.30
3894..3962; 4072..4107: 1.68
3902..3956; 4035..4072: 1.67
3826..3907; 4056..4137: 1.89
